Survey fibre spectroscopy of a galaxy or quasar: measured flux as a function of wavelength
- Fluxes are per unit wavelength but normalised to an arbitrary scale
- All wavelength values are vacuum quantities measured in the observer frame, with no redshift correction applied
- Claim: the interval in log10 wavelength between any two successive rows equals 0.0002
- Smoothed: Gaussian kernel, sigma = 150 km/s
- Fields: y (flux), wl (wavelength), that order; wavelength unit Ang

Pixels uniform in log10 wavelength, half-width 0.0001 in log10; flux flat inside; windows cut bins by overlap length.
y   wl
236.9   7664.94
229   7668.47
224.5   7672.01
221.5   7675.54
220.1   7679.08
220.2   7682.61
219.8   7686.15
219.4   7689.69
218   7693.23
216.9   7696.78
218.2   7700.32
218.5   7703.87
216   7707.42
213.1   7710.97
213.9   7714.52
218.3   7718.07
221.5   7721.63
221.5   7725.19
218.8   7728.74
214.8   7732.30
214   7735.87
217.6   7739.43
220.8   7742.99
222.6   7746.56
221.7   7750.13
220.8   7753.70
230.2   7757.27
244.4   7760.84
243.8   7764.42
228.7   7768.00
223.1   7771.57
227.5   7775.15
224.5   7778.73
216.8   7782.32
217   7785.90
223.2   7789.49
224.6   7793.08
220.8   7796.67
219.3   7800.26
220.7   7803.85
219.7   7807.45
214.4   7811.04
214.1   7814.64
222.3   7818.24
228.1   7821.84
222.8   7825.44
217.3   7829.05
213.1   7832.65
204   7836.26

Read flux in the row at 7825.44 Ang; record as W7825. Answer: 222.8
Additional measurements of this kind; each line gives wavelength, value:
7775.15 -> 227.5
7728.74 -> 218.8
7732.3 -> 214.8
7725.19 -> 221.5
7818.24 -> 222.3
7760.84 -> 244.4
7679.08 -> 220.1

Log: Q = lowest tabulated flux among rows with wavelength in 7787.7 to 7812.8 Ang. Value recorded 214.4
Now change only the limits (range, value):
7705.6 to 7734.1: 213.1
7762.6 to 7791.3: 216.8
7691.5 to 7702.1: 216.9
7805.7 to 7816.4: 214.1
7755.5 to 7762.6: 230.2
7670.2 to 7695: 218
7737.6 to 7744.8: 217.6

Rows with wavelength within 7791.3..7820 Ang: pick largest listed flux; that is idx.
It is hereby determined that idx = 224.6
